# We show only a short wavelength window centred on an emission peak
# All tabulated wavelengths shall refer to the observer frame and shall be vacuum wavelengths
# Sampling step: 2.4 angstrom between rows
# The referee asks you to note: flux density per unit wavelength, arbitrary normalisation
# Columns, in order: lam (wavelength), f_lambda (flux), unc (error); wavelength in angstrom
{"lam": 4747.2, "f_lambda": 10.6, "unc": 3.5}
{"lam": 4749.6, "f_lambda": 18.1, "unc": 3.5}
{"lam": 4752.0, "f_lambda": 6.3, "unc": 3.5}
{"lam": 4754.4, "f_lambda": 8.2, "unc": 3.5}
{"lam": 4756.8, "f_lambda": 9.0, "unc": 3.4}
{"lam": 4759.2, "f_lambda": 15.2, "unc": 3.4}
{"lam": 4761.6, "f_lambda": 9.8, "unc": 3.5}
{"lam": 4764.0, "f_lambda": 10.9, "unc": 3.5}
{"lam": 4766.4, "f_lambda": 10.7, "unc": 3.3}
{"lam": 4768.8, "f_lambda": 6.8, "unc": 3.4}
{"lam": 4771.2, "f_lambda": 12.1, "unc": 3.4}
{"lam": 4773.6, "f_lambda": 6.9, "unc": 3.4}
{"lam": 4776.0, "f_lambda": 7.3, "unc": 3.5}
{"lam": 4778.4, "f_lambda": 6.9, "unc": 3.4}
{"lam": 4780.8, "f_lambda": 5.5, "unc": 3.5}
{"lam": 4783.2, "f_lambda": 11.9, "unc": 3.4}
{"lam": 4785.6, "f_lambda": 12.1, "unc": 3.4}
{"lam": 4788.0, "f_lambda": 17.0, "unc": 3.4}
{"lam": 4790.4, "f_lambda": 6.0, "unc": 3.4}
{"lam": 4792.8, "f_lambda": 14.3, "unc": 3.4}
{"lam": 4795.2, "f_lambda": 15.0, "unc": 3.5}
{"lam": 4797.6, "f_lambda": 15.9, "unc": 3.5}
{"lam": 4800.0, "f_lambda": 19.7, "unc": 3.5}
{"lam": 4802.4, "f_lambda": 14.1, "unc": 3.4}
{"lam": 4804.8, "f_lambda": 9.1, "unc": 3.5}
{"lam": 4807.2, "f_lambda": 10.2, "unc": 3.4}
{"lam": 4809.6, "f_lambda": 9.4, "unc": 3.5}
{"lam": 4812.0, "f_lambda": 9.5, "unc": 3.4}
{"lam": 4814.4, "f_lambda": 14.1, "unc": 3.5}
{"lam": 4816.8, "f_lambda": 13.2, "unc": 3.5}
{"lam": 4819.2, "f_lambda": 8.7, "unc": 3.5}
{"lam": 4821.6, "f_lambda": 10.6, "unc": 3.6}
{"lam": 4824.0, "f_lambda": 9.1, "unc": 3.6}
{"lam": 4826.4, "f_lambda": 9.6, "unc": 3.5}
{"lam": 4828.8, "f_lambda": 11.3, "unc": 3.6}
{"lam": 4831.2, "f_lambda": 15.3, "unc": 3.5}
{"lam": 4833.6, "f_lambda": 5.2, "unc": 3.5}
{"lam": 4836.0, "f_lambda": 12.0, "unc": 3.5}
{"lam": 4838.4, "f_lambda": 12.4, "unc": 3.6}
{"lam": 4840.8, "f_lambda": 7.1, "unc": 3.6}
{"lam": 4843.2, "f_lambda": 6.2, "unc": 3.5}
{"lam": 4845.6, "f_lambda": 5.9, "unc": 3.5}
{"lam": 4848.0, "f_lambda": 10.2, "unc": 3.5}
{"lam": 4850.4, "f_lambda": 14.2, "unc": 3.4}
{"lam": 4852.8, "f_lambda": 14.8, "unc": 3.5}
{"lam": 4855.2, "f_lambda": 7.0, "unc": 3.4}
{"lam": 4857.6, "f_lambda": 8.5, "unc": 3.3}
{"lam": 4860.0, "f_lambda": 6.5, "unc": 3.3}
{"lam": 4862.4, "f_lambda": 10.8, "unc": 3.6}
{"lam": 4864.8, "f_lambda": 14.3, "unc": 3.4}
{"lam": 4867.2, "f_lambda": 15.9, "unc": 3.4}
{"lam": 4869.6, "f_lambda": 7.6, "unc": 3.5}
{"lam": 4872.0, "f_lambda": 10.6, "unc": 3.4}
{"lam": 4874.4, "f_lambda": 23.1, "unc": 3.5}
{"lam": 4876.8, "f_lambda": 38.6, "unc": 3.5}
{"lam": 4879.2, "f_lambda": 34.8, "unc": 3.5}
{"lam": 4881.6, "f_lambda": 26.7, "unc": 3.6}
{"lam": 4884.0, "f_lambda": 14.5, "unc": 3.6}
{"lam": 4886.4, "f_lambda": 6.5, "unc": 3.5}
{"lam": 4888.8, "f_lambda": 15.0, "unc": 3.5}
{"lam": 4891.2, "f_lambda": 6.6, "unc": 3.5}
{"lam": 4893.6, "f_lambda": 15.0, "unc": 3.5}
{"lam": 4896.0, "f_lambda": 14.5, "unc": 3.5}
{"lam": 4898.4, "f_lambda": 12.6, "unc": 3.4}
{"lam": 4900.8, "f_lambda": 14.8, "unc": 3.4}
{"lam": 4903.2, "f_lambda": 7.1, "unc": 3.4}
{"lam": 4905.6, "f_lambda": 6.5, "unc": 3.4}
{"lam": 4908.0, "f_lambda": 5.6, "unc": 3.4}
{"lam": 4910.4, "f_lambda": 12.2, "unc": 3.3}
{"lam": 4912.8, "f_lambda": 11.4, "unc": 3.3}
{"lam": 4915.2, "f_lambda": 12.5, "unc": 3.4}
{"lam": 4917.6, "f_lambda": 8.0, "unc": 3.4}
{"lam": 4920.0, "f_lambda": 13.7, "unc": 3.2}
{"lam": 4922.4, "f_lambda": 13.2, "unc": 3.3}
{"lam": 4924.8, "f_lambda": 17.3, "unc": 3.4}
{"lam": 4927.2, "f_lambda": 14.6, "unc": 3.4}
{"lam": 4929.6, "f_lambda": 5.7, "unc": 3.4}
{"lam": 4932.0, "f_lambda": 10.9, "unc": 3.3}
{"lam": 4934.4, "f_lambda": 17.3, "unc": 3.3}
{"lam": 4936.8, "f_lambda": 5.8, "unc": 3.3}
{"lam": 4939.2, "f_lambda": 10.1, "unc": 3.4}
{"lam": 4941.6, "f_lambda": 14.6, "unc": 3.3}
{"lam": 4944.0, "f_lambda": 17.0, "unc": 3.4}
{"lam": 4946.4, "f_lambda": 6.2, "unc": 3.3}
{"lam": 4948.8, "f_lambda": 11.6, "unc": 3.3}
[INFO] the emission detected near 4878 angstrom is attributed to [O II] 3727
